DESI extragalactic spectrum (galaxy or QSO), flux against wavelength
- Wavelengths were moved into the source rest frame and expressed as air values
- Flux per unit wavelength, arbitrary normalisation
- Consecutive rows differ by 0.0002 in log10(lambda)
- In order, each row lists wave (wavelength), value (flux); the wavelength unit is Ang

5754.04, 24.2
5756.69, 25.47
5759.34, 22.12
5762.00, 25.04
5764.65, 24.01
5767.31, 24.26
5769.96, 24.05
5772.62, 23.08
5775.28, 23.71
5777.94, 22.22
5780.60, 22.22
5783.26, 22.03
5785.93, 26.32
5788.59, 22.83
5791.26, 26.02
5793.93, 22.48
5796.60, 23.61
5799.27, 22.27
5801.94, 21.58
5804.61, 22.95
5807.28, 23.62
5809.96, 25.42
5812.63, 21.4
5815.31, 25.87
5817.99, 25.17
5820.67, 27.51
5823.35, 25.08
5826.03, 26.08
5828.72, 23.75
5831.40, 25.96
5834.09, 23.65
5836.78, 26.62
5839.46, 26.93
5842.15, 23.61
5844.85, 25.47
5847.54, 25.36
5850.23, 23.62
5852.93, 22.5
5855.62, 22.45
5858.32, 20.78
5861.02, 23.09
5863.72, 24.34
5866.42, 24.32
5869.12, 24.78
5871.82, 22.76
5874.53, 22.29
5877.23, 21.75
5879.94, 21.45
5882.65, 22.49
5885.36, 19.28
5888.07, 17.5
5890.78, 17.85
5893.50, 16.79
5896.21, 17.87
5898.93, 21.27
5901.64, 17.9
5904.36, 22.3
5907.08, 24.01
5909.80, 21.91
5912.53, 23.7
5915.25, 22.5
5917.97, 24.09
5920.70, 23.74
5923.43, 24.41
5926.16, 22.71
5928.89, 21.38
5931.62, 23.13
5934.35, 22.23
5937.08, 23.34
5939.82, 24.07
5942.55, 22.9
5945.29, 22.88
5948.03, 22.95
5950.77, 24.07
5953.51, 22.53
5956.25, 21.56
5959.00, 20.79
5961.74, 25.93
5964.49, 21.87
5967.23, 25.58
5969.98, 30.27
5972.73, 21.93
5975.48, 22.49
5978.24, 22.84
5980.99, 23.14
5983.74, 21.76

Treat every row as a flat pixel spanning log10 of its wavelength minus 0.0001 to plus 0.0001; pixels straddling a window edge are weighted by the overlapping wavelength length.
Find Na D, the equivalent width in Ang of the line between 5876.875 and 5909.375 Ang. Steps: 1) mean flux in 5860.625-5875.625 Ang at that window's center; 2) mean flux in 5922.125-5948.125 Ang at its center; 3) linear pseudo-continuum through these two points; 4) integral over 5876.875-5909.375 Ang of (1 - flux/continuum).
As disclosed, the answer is 4.68 Ang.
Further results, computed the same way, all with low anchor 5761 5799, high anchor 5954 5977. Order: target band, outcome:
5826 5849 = -1.49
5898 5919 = 1.34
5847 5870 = 0.30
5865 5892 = 2.54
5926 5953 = 0.87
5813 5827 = -1.15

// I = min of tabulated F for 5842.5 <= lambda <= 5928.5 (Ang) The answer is 16.79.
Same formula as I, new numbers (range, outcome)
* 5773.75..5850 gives 21.4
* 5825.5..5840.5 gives 23.65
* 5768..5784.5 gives 22.03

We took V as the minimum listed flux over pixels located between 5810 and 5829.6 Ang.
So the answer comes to 21.4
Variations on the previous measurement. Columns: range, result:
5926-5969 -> 20.79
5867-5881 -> 21.45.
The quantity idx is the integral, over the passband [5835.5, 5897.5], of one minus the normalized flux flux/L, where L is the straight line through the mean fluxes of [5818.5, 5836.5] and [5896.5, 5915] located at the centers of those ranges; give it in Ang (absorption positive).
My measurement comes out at 3.3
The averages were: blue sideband 25.4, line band 22.3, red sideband 21.7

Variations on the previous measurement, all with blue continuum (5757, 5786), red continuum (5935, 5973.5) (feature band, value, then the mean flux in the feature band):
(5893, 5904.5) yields 2.20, 19.1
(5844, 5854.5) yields -0.26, 24.2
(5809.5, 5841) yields -2.33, 25.3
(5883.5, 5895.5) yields 2.81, 18.1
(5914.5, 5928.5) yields 0.13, 23.4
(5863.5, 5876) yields -0.03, 23.6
